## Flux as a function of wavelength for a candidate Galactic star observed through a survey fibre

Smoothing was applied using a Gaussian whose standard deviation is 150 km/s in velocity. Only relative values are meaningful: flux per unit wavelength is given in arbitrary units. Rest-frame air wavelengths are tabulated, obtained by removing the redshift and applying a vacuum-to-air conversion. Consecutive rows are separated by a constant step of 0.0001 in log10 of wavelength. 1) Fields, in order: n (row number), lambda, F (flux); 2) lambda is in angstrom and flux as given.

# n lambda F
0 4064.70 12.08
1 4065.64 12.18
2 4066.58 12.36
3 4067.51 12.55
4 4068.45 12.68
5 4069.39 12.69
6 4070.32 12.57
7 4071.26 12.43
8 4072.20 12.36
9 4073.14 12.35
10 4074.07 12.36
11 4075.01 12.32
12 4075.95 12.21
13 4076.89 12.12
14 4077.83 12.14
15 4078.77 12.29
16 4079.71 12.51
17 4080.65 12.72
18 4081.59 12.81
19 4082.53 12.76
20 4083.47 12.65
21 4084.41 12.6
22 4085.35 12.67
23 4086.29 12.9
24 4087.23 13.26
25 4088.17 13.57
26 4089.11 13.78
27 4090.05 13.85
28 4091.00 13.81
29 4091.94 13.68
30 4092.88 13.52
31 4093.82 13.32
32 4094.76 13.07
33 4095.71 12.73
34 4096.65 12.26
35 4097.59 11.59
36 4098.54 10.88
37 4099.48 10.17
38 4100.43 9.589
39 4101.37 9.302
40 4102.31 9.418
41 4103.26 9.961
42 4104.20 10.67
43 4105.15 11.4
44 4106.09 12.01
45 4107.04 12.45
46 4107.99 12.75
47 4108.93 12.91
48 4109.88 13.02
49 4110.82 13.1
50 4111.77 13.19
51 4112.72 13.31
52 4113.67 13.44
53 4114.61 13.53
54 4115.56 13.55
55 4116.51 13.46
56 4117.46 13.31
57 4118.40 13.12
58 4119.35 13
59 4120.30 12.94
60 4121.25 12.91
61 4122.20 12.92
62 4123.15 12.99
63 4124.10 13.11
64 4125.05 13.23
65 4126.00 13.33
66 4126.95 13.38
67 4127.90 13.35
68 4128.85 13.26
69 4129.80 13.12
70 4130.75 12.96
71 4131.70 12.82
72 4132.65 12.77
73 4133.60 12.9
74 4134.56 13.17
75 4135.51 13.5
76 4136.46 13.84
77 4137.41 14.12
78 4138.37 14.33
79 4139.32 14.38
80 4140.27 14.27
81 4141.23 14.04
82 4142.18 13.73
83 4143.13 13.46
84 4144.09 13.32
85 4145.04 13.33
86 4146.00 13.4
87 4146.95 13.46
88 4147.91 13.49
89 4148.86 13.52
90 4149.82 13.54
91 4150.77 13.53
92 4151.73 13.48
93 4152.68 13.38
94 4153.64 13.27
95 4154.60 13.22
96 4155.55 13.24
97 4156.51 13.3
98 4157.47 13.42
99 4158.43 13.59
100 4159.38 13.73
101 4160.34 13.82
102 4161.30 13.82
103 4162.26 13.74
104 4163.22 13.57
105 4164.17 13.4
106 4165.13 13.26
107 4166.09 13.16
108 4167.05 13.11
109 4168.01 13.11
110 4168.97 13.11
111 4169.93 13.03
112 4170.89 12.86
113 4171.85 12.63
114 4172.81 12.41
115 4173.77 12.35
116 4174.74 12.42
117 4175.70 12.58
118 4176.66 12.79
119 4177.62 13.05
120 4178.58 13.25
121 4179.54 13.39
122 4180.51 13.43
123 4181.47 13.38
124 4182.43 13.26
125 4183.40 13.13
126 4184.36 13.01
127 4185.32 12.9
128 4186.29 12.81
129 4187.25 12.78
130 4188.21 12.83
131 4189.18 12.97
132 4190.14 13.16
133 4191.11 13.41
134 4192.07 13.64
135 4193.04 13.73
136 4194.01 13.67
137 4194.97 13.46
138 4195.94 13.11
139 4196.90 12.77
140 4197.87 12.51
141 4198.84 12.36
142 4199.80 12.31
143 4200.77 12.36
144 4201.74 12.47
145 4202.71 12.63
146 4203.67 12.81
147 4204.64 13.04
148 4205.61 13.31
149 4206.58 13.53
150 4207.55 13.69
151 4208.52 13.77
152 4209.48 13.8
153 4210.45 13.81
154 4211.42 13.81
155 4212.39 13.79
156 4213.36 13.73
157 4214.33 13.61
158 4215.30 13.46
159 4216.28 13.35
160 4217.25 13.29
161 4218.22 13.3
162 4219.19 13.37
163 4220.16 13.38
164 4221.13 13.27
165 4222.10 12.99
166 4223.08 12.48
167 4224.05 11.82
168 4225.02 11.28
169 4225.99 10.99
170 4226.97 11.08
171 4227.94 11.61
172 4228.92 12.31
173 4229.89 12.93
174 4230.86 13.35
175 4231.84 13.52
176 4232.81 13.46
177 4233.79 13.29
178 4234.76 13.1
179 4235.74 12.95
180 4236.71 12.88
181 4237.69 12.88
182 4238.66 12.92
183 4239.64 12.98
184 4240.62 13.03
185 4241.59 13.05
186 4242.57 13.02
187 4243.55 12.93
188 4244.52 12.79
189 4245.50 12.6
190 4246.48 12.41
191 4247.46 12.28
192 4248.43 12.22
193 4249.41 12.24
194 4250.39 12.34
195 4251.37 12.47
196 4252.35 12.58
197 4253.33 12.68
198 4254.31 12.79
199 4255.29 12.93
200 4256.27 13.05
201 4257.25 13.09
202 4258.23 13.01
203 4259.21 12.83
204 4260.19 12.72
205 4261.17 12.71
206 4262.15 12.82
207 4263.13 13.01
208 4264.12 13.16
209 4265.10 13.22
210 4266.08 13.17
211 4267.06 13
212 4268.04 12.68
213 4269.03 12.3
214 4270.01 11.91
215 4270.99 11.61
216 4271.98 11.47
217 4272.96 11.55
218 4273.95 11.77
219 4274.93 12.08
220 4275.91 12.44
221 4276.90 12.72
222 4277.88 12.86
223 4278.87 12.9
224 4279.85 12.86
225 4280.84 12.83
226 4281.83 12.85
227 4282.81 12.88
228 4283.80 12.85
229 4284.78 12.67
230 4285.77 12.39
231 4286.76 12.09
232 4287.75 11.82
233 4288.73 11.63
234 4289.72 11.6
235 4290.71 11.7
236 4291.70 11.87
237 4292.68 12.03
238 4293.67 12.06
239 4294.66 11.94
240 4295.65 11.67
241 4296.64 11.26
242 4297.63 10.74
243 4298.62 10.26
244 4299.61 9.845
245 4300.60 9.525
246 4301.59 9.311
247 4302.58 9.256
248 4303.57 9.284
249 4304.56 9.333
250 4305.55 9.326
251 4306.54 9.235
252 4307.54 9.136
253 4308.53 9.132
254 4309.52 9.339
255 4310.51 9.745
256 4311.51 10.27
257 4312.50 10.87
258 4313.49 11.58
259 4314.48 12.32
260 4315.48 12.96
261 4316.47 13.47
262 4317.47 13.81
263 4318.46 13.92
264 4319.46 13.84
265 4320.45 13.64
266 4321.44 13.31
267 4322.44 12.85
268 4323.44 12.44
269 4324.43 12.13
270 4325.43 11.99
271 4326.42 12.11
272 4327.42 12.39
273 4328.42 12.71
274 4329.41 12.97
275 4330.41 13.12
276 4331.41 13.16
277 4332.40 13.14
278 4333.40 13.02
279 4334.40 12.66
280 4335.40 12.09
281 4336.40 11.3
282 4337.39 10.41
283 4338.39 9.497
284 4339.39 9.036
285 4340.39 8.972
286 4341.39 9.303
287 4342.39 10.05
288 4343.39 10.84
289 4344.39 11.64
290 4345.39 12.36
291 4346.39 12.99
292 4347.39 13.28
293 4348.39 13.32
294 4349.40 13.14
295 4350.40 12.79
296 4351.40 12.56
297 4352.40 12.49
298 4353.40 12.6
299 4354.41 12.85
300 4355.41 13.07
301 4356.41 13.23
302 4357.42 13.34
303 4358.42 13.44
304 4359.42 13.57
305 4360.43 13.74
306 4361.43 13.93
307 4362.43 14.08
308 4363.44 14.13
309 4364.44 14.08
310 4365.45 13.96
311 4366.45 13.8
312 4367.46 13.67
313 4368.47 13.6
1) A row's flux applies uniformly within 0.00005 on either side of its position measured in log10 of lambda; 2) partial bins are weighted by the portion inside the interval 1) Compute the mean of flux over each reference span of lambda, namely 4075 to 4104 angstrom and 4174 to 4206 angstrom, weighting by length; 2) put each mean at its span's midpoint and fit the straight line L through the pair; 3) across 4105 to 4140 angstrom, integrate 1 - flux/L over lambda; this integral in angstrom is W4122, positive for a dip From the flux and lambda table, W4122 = -1.9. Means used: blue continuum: 12.3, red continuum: 13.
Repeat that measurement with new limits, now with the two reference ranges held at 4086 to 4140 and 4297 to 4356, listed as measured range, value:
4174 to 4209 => -2.0 angstrom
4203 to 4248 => -3.1 angstrom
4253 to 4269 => -1.3 angstrom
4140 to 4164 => -1.9 angstrom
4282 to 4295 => -0.4 angstrom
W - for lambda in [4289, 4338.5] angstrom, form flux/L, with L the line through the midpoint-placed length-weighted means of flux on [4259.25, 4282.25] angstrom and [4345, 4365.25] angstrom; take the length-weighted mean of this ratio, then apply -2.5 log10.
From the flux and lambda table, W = 0.12 mag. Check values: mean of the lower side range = 12.6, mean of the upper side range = 13.3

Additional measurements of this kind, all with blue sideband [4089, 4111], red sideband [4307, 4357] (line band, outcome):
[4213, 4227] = -0.07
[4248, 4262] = -0.06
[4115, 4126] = -0.10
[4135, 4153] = -0.14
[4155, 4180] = -0.10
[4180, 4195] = -0.10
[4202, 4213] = -0.12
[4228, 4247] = -0.08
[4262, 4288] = -0.05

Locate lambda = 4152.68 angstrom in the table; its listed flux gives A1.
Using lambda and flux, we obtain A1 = 13.38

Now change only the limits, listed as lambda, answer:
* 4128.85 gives 13.26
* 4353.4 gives 12.6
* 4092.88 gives 13.52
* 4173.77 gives 12.35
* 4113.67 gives 13.44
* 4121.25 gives 12.91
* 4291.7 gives 11.87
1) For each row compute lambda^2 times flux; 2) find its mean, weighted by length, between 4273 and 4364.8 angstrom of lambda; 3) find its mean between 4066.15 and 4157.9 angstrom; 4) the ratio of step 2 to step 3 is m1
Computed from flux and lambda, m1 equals 1.0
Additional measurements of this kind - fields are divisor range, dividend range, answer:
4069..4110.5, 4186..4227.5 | 1.12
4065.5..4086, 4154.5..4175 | 1.10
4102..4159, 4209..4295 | 1.02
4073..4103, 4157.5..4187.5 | 1.11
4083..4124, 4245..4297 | 1.07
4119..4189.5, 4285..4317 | 0.88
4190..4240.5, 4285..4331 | 0.92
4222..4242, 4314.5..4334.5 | 1.07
